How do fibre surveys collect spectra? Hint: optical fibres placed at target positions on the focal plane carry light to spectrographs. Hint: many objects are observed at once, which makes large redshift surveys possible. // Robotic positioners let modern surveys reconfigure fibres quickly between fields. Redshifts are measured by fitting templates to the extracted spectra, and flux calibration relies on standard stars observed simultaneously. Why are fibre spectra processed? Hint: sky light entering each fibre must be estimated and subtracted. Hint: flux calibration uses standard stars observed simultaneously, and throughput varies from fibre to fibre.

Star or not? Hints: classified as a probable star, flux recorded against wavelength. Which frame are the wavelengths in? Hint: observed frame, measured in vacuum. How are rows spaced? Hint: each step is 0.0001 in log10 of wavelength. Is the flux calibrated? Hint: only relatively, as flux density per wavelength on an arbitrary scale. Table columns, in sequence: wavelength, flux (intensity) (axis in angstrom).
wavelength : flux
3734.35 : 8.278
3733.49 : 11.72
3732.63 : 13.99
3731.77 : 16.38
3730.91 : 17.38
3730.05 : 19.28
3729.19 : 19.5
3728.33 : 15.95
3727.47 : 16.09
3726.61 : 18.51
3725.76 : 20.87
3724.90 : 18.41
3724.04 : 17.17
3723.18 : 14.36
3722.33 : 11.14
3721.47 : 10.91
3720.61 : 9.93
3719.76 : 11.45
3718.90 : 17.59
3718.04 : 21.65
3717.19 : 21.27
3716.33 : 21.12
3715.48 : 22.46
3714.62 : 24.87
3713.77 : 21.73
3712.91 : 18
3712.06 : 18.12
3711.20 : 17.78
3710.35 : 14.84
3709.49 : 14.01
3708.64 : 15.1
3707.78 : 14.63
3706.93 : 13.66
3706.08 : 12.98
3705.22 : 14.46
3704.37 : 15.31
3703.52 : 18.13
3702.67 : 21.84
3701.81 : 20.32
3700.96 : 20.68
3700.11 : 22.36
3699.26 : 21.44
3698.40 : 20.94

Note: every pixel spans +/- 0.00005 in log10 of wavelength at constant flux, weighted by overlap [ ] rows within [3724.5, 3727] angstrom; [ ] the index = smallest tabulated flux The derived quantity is 18.41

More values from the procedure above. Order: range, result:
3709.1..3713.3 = 14.01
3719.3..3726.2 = 9.93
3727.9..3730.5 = 15.95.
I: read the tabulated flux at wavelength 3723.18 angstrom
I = 14.36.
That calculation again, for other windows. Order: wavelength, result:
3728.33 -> 15.95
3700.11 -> 22.36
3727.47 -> 16.09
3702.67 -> 21.84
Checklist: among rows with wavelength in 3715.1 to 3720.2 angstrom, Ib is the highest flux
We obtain 22.46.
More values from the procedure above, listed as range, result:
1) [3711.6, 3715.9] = 24.87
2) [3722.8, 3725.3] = 18.41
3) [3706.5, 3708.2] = 14.63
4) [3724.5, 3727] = 20.87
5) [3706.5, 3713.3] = 18.12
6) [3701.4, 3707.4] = 21.84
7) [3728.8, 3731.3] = 19.5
